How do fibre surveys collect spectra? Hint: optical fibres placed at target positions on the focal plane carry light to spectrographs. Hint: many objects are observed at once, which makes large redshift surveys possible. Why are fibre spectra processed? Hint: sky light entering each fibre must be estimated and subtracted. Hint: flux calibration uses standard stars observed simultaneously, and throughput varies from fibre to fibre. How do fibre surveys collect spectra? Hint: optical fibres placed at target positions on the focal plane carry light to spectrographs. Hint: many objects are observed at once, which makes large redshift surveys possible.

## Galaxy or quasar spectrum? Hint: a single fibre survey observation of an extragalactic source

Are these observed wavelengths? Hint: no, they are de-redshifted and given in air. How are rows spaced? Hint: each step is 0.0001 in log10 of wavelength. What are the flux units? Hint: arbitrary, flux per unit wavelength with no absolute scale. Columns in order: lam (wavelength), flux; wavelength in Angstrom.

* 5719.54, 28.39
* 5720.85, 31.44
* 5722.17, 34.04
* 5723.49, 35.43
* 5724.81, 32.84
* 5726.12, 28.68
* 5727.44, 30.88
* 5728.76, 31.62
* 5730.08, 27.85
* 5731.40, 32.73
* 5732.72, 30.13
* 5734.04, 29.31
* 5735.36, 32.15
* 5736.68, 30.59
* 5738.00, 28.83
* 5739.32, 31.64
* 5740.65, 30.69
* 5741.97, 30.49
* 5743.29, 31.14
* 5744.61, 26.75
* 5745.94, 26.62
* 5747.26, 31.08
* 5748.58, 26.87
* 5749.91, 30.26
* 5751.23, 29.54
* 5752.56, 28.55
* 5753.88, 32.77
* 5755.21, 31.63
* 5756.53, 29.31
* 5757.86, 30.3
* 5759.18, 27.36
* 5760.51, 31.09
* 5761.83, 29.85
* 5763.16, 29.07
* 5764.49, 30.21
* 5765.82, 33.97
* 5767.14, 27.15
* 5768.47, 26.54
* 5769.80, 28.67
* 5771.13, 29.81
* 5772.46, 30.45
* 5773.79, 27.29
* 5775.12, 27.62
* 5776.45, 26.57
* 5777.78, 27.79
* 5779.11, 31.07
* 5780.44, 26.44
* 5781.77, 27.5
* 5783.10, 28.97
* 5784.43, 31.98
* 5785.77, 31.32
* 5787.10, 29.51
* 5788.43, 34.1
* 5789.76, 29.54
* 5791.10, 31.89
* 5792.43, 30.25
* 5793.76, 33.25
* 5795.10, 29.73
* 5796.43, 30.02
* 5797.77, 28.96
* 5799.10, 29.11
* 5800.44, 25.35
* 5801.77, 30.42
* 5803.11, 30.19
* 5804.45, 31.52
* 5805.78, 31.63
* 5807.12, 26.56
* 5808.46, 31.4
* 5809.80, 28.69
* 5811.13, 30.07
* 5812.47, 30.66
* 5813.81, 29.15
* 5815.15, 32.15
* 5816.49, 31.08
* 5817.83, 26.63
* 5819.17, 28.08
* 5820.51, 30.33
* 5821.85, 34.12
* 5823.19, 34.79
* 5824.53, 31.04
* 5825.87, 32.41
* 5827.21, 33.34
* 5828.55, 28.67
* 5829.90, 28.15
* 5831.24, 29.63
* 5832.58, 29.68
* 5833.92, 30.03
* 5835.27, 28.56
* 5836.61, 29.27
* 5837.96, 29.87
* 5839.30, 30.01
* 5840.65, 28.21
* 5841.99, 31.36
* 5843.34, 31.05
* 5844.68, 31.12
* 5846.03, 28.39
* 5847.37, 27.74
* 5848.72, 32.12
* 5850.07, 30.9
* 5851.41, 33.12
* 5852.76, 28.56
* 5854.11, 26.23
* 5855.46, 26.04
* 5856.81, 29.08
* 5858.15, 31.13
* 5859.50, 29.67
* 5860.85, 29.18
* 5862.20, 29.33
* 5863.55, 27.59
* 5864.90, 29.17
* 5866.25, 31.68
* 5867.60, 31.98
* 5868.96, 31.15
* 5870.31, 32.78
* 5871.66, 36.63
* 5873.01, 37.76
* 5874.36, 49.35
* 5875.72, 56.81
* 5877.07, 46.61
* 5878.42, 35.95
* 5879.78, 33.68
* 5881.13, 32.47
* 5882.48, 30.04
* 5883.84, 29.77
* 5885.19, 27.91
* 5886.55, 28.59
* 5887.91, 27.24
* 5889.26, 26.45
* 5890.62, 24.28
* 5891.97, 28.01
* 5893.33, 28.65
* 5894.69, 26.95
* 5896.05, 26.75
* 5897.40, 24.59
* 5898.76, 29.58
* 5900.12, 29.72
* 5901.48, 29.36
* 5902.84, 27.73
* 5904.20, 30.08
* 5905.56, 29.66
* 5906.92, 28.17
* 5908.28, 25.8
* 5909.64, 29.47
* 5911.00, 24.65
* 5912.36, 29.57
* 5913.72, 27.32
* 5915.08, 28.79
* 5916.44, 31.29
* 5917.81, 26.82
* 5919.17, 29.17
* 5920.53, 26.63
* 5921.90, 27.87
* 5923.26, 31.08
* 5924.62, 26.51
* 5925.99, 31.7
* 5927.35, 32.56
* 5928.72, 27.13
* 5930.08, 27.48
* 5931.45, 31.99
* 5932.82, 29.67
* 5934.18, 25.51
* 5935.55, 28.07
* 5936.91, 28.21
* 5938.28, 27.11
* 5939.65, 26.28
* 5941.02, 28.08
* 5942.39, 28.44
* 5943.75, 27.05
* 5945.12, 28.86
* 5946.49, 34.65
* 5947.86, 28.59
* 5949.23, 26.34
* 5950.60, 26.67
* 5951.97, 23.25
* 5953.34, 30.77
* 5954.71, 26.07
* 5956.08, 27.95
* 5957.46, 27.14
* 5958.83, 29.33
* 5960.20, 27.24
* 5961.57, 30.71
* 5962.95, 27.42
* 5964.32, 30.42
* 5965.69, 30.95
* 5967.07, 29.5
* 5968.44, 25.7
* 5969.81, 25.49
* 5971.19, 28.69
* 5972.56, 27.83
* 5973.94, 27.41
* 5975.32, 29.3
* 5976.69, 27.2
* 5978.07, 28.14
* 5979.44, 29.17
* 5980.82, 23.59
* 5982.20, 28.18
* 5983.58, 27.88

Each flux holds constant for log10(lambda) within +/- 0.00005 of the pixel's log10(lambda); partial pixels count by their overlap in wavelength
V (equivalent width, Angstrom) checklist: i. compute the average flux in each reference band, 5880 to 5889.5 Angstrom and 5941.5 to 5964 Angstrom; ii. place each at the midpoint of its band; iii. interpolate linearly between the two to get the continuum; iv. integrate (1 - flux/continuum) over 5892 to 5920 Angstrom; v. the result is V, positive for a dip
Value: 0.7 Angstrom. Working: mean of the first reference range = 29.3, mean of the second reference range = 28.2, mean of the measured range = 28.2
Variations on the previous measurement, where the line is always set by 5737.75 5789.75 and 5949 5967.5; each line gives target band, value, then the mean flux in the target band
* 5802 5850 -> -1.9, 30.2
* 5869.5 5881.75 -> -4.9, 40.2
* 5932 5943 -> 0.2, 27.7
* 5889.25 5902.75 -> 0.5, 27.5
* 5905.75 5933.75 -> -0.3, 28.7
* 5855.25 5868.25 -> -0.4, 29.6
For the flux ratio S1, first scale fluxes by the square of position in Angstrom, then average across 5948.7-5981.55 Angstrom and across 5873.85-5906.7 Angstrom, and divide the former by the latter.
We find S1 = 0.90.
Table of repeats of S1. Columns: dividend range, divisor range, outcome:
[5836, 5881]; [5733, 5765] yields 1.13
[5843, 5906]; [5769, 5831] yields 1.07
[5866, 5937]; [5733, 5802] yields 1.08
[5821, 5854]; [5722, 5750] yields 1.04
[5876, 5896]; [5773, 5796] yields 1.08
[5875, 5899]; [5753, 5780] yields 1.11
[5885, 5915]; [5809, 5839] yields 0.94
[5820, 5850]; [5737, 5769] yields 1.06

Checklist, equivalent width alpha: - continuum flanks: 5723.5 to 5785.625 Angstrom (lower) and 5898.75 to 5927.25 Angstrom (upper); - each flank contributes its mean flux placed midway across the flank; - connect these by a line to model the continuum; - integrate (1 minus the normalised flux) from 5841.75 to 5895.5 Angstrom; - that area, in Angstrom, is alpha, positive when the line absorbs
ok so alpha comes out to -5.0 Angstrom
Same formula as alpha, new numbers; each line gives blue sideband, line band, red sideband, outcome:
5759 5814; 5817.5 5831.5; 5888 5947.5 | -0.74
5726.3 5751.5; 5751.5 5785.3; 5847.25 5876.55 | 1.46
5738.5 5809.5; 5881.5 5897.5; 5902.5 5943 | 0.60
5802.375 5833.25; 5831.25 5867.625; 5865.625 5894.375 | 2.74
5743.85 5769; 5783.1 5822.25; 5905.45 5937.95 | -1.39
